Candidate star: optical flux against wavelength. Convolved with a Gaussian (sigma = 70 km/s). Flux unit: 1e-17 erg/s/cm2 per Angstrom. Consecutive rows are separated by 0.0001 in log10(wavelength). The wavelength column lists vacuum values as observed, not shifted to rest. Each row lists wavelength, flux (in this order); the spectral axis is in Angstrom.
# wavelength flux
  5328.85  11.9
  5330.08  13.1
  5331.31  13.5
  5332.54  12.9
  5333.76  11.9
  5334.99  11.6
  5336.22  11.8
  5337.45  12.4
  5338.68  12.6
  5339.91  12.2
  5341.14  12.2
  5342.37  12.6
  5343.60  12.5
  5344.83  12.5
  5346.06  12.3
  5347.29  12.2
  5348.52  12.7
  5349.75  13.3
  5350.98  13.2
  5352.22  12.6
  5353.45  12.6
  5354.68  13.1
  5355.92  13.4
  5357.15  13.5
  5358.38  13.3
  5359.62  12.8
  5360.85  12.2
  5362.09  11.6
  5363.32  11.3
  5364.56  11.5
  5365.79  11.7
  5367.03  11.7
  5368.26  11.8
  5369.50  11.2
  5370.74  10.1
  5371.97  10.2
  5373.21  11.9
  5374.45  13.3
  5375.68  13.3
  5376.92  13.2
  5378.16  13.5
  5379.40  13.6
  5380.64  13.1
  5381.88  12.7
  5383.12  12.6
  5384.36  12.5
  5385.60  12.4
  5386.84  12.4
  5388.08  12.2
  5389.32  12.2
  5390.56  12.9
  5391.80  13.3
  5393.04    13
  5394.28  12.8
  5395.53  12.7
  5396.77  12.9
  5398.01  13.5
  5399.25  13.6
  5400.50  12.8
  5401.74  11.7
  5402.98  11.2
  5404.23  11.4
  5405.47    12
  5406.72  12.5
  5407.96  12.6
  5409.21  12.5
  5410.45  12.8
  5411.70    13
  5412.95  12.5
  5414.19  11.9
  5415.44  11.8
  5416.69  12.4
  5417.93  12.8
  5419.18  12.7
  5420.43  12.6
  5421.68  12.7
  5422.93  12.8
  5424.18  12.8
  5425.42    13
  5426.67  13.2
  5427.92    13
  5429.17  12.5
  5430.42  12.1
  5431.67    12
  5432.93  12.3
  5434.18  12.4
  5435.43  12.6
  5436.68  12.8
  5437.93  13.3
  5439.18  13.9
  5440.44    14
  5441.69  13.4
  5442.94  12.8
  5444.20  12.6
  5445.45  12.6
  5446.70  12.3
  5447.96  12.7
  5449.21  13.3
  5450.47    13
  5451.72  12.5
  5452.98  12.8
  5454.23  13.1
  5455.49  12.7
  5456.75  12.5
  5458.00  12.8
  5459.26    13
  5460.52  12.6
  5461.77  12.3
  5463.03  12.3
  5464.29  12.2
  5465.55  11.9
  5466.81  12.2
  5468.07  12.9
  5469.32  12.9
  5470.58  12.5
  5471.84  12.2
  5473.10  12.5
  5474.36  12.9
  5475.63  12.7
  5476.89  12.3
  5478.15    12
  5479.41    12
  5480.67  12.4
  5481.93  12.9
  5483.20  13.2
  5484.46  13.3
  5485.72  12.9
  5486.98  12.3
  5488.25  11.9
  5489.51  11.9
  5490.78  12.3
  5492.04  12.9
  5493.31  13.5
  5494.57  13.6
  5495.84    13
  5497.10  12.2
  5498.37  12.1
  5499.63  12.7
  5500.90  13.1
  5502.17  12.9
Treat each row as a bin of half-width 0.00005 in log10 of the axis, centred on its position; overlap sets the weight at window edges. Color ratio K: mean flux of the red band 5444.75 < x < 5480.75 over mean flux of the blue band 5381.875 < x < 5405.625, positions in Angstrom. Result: 1.0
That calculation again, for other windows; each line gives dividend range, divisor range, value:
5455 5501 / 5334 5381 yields 1.02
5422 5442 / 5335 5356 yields 1.03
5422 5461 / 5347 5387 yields 1.03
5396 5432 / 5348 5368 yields 1.00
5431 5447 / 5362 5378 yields 1.09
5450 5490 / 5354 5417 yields 1.01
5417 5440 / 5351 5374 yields 1.06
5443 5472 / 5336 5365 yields 1.01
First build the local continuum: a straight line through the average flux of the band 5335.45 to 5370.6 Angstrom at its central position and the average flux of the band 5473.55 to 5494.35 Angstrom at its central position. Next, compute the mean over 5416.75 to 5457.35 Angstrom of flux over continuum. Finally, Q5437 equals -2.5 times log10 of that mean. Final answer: -0.02 mag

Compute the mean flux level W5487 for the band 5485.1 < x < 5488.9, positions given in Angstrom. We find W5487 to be 12.4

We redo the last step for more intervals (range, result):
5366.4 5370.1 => 11.6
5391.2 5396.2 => 12.9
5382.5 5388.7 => 12.4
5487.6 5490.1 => 11.9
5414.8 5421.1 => 12.5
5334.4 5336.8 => 11.7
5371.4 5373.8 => 11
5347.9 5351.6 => 13.1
